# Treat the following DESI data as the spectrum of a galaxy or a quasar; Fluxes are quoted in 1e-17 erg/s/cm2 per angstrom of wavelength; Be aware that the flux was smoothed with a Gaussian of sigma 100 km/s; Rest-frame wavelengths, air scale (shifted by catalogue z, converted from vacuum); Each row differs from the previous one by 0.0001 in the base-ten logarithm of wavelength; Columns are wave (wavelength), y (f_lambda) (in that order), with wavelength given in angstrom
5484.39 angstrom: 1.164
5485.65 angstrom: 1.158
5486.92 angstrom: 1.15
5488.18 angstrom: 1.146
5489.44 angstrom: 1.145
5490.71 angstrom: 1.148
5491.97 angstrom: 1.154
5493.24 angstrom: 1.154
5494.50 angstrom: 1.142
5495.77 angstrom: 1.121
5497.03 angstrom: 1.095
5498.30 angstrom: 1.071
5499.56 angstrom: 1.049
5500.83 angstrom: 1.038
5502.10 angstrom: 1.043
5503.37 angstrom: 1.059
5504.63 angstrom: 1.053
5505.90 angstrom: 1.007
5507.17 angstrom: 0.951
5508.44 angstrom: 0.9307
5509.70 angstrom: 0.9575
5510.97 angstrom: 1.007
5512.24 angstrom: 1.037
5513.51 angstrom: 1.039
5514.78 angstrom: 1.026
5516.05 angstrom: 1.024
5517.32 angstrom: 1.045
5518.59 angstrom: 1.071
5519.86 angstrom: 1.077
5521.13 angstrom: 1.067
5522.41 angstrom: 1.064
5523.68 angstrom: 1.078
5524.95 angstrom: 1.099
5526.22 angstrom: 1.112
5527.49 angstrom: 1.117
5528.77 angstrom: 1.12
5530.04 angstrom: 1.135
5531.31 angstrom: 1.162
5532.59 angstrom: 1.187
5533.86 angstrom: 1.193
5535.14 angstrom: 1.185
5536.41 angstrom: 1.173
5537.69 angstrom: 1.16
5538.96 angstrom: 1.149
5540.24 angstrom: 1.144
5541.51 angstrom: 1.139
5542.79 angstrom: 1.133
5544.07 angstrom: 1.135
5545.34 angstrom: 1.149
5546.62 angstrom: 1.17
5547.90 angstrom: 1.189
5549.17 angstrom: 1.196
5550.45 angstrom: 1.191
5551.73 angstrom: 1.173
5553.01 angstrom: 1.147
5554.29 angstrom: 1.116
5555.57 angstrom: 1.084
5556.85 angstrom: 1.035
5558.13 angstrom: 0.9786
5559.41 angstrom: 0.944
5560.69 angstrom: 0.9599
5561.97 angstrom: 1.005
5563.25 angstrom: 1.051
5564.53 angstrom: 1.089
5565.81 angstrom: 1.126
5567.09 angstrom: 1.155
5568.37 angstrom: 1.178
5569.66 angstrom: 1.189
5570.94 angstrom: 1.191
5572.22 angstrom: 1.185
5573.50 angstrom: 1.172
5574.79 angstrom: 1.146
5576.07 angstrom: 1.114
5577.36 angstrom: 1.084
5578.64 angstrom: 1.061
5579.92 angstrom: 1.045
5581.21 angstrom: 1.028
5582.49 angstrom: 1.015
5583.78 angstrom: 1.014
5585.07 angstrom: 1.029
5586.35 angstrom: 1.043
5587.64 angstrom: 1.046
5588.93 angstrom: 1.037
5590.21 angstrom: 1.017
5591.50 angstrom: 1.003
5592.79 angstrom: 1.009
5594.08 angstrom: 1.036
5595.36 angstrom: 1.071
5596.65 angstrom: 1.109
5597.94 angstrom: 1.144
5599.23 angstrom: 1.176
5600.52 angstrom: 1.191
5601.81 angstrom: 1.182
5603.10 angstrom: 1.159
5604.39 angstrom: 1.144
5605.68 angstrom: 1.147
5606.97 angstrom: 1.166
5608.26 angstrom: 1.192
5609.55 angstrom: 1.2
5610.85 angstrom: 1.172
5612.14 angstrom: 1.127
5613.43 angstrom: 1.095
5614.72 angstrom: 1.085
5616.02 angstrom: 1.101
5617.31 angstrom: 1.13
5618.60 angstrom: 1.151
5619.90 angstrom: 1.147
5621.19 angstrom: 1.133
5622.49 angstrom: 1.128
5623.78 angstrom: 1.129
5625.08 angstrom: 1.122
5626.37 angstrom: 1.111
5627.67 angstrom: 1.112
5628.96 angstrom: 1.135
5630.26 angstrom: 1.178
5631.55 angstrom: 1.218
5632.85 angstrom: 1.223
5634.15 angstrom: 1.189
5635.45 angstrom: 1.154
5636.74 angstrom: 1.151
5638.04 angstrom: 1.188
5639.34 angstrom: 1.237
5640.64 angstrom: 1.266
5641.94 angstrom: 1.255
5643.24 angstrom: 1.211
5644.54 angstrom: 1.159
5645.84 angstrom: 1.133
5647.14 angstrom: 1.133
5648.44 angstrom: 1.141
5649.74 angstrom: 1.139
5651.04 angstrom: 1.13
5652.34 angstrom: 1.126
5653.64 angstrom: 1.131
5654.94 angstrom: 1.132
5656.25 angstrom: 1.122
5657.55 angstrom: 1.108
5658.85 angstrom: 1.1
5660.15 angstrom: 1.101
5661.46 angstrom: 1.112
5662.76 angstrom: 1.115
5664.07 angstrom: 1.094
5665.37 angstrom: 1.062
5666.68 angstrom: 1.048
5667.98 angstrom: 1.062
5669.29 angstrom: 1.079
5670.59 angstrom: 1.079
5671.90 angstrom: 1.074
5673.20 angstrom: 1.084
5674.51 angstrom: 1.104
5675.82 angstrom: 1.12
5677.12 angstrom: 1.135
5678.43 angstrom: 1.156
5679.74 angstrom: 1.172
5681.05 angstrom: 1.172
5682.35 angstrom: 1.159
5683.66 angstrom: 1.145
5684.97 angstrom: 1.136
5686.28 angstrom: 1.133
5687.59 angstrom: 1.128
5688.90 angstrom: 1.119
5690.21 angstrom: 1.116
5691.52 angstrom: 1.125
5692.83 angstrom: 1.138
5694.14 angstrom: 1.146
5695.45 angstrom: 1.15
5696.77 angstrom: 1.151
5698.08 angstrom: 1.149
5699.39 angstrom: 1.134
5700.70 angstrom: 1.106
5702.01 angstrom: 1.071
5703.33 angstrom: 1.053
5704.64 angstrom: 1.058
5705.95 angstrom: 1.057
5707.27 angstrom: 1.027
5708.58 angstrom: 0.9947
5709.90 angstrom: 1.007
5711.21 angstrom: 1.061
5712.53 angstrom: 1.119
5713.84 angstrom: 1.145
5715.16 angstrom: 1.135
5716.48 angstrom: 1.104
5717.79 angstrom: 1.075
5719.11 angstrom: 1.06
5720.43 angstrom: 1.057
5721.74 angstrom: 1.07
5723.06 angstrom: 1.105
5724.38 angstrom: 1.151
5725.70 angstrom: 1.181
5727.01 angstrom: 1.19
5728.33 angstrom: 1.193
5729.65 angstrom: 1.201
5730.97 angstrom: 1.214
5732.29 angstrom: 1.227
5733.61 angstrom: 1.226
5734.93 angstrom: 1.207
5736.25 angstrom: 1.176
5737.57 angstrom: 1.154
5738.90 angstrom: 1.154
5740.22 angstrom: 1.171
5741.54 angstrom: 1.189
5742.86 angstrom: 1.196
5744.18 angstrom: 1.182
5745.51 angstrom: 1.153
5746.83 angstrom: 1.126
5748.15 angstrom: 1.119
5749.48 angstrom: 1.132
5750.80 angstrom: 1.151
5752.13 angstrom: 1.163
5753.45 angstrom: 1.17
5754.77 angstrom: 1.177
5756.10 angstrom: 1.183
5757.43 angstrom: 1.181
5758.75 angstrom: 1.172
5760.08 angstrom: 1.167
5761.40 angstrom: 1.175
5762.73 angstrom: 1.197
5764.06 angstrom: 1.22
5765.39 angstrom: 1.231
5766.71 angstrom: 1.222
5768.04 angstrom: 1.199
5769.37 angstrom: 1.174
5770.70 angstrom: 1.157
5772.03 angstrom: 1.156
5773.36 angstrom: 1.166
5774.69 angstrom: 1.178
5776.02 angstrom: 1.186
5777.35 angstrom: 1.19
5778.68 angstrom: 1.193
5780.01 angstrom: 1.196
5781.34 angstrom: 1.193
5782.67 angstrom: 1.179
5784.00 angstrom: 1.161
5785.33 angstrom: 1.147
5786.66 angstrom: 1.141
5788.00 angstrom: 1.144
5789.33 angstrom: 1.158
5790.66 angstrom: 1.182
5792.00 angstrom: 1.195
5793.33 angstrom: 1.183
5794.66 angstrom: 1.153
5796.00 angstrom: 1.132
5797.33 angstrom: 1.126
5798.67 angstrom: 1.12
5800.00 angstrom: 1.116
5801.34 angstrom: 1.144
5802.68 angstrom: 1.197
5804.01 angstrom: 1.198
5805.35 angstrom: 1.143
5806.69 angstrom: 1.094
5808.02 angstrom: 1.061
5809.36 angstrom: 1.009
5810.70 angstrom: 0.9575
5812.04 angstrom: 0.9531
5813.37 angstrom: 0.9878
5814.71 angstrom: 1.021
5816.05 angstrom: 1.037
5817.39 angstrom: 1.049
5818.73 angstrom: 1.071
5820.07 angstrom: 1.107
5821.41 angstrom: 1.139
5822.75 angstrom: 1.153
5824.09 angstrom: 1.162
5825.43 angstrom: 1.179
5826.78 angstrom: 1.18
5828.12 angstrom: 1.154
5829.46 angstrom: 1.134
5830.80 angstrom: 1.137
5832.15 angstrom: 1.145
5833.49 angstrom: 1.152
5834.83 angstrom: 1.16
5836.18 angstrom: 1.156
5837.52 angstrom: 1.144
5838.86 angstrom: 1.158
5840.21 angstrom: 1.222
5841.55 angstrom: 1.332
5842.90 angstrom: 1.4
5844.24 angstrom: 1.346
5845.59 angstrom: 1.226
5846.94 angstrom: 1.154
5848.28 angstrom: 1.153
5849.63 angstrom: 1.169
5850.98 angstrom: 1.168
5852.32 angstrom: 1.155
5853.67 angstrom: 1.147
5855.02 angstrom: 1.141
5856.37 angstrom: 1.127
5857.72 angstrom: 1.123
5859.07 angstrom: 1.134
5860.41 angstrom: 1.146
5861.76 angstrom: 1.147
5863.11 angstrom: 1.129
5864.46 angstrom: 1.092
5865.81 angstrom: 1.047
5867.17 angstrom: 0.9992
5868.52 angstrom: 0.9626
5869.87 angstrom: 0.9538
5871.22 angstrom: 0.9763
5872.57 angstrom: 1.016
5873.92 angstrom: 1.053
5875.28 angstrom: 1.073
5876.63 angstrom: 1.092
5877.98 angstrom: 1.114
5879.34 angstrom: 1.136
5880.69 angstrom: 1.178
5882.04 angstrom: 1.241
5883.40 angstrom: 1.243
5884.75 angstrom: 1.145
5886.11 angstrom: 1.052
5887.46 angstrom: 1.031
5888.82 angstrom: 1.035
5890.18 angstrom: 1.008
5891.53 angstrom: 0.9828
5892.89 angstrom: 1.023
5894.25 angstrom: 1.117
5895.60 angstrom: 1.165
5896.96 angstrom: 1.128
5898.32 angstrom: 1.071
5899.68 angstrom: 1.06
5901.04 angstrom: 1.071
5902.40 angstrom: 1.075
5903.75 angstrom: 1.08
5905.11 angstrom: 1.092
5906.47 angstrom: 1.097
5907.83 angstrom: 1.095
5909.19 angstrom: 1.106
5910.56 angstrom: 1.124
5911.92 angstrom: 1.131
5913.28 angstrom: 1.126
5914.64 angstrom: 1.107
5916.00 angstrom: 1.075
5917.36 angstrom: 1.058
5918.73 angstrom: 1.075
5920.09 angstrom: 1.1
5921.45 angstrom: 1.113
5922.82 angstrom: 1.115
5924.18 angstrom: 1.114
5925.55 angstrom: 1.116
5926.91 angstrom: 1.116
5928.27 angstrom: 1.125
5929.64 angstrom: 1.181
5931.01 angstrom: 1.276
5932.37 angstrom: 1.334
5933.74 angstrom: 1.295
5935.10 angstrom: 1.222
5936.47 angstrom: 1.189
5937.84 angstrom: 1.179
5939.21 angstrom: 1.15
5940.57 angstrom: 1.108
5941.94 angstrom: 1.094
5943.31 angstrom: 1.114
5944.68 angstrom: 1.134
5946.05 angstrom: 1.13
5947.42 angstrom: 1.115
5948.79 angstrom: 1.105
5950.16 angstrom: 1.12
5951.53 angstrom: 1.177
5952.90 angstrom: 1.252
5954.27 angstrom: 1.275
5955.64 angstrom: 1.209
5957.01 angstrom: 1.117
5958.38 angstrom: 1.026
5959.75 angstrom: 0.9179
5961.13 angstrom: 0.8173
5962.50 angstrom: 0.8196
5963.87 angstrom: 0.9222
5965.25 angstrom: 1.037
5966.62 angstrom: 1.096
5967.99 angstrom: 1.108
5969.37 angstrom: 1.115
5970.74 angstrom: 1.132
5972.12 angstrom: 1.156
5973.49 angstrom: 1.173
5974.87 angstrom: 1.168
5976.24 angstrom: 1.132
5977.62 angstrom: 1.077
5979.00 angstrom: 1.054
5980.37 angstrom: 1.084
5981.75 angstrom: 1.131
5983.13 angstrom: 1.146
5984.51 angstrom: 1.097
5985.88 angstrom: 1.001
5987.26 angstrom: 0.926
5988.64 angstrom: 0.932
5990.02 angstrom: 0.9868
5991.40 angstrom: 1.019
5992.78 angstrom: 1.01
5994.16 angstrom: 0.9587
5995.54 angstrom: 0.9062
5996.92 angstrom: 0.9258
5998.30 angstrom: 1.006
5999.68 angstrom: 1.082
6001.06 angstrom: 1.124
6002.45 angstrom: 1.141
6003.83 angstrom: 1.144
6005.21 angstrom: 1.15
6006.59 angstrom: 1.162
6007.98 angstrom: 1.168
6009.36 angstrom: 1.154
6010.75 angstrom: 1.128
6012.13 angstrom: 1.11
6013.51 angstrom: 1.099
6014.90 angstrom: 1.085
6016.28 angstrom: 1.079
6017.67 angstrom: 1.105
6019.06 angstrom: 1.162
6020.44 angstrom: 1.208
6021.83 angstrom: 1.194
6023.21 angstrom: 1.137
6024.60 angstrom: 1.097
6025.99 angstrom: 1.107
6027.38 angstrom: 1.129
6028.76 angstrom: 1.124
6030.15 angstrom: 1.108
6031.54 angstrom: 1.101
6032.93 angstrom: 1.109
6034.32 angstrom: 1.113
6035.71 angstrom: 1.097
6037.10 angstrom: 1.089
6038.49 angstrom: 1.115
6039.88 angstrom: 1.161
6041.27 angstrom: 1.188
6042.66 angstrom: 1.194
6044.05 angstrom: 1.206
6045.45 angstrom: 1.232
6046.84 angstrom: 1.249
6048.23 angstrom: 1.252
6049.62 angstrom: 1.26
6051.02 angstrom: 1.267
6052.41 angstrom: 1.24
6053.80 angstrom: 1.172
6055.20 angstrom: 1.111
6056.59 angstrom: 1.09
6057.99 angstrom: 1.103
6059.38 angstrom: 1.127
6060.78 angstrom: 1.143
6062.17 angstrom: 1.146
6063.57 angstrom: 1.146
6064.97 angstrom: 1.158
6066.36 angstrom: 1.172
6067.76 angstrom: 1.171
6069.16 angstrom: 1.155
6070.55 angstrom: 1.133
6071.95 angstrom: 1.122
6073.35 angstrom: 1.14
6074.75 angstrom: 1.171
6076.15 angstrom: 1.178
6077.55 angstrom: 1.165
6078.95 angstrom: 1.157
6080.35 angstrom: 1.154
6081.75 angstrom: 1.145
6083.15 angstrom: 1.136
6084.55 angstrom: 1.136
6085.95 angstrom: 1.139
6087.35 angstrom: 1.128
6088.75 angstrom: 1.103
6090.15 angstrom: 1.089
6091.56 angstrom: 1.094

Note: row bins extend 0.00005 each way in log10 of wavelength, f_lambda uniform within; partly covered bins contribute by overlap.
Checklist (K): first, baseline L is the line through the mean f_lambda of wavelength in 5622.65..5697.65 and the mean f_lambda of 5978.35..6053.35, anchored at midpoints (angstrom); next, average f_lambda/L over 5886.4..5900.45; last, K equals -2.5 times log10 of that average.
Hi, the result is 0.06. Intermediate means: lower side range 1.14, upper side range 1.11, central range 1.06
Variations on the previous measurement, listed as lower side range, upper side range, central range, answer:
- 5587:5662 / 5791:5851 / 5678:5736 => 0.013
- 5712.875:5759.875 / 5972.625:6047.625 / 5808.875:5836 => 0.043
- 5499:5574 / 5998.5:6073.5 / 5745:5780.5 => -0.054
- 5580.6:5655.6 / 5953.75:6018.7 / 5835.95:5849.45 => -0.129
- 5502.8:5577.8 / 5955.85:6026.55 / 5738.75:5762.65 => -0.076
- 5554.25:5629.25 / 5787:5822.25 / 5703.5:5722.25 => 0.033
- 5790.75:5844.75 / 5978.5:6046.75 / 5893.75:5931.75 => 0.007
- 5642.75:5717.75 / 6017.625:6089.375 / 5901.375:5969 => 0.026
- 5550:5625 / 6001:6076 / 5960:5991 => 0.094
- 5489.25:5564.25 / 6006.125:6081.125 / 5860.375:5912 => 0.049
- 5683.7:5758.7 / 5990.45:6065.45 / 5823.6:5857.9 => -0.048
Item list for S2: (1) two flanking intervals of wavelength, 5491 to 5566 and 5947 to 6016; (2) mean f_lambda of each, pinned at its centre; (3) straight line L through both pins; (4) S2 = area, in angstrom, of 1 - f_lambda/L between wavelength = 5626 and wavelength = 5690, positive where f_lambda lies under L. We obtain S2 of -3.1 angstrom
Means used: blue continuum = 1.09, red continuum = 1.08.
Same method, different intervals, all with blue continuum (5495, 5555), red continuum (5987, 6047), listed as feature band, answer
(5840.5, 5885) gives -1.47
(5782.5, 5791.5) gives -0.47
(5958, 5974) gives 1.12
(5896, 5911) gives 0.14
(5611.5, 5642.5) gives -1.63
